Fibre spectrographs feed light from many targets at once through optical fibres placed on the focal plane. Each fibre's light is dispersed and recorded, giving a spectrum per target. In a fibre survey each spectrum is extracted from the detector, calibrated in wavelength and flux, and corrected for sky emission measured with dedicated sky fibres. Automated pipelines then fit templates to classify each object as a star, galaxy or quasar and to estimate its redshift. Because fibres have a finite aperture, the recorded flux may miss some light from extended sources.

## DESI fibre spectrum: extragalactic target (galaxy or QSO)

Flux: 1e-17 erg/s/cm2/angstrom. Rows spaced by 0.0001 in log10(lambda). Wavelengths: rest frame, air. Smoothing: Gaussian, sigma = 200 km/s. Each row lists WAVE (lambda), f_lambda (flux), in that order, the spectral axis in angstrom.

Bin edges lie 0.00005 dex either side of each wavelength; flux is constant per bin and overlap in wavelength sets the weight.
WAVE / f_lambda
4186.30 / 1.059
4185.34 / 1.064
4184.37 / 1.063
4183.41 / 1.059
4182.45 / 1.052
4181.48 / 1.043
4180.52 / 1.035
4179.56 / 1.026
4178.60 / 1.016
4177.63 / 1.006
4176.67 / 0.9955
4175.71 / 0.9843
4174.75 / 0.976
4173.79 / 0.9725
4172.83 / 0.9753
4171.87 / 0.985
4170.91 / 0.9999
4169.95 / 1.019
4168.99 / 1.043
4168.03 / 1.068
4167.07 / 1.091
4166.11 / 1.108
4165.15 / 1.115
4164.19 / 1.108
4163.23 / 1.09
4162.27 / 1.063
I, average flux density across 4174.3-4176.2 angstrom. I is 0.982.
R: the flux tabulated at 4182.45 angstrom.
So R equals 1.052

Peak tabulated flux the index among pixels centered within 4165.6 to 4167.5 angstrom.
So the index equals 1.108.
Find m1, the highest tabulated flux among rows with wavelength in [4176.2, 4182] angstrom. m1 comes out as 1.043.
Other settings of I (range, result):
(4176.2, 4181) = 1.02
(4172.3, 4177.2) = 0.983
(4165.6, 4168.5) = 1.09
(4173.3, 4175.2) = 0.975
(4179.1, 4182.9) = 1.04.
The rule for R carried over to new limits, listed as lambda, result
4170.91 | 0.9999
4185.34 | 1.064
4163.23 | 1.09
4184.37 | 1.063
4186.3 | 1.059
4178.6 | 1.016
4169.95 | 1.019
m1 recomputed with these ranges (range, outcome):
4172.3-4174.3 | 0.9753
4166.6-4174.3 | 1.091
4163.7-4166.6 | 1.115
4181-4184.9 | 1.063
